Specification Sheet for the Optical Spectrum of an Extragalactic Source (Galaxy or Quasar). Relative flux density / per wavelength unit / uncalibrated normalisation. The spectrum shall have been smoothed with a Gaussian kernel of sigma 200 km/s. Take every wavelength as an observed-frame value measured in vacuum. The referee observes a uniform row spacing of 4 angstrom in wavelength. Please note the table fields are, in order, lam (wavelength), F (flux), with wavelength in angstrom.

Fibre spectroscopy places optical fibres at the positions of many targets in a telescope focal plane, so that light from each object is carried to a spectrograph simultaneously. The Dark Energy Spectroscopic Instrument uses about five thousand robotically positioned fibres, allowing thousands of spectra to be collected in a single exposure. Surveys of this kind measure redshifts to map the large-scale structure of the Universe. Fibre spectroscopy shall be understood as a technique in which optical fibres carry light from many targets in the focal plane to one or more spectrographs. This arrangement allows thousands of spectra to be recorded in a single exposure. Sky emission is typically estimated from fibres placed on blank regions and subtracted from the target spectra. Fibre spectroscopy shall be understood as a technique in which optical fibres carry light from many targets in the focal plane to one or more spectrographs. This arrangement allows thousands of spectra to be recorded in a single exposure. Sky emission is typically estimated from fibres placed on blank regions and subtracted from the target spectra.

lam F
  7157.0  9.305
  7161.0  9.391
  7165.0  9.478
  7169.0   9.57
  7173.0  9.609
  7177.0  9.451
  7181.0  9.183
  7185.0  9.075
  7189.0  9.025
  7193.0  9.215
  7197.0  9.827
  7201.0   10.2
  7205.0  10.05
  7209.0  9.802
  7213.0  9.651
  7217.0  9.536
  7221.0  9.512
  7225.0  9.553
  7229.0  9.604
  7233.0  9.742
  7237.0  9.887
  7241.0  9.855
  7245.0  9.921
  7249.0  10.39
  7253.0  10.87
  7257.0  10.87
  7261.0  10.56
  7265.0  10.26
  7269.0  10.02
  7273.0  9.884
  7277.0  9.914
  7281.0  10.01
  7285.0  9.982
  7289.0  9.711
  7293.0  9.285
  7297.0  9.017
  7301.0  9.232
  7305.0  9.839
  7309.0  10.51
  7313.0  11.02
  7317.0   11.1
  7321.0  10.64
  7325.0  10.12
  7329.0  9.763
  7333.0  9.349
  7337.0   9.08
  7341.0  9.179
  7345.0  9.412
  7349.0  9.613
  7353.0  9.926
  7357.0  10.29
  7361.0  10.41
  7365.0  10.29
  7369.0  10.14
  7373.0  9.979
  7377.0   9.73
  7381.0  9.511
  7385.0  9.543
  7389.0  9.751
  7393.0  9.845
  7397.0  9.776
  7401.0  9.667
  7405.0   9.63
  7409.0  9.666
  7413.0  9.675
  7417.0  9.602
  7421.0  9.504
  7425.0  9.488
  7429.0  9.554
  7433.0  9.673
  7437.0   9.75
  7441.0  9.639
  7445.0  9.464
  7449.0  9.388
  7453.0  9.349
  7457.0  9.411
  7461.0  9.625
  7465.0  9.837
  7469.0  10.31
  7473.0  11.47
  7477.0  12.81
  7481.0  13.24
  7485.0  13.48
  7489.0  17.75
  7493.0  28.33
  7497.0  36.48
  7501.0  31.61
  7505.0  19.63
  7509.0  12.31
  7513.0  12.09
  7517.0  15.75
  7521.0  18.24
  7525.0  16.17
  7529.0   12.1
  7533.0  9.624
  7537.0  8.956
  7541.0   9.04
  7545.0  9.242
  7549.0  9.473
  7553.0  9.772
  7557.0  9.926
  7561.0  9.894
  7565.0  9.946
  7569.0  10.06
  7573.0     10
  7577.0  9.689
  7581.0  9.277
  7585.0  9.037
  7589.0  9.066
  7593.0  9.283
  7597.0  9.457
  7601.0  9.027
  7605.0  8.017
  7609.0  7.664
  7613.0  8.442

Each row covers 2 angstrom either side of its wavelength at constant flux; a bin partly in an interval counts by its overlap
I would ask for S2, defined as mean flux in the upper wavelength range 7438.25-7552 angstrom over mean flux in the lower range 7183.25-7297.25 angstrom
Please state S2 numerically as 1.42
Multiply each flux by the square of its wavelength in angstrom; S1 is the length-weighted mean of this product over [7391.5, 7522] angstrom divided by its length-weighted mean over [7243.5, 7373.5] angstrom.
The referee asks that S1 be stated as 1.4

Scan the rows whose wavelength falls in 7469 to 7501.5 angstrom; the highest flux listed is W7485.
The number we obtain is 36.48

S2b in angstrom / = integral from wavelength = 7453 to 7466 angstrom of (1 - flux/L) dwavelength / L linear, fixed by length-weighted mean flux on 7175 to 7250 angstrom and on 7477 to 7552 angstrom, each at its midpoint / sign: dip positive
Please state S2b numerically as 4.7 angstrom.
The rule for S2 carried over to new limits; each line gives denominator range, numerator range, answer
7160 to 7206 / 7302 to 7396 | 1.05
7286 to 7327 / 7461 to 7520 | 1.72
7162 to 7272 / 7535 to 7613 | 0.95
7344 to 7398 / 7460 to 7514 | 1.75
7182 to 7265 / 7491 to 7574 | 1.50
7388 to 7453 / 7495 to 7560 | 1.55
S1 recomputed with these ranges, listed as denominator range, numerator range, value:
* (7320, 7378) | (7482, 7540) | 1.89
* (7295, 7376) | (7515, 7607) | 1.12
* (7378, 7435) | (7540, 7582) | 1.05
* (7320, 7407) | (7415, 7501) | 1.39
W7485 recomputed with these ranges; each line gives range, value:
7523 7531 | 16.17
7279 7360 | 11.1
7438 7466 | 9.837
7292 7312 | 10.51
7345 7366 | 10.41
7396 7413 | 9.776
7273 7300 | 10.01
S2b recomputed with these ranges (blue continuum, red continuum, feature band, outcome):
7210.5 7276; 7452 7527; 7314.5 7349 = 6.8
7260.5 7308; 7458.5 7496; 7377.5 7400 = 4.9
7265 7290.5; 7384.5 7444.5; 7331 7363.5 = 0.4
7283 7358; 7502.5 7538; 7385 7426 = 7.2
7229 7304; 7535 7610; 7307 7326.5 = -1.7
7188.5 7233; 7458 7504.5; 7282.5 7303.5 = 4.5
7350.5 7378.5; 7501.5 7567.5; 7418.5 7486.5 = 6.1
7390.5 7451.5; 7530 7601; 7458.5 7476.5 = -1.7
